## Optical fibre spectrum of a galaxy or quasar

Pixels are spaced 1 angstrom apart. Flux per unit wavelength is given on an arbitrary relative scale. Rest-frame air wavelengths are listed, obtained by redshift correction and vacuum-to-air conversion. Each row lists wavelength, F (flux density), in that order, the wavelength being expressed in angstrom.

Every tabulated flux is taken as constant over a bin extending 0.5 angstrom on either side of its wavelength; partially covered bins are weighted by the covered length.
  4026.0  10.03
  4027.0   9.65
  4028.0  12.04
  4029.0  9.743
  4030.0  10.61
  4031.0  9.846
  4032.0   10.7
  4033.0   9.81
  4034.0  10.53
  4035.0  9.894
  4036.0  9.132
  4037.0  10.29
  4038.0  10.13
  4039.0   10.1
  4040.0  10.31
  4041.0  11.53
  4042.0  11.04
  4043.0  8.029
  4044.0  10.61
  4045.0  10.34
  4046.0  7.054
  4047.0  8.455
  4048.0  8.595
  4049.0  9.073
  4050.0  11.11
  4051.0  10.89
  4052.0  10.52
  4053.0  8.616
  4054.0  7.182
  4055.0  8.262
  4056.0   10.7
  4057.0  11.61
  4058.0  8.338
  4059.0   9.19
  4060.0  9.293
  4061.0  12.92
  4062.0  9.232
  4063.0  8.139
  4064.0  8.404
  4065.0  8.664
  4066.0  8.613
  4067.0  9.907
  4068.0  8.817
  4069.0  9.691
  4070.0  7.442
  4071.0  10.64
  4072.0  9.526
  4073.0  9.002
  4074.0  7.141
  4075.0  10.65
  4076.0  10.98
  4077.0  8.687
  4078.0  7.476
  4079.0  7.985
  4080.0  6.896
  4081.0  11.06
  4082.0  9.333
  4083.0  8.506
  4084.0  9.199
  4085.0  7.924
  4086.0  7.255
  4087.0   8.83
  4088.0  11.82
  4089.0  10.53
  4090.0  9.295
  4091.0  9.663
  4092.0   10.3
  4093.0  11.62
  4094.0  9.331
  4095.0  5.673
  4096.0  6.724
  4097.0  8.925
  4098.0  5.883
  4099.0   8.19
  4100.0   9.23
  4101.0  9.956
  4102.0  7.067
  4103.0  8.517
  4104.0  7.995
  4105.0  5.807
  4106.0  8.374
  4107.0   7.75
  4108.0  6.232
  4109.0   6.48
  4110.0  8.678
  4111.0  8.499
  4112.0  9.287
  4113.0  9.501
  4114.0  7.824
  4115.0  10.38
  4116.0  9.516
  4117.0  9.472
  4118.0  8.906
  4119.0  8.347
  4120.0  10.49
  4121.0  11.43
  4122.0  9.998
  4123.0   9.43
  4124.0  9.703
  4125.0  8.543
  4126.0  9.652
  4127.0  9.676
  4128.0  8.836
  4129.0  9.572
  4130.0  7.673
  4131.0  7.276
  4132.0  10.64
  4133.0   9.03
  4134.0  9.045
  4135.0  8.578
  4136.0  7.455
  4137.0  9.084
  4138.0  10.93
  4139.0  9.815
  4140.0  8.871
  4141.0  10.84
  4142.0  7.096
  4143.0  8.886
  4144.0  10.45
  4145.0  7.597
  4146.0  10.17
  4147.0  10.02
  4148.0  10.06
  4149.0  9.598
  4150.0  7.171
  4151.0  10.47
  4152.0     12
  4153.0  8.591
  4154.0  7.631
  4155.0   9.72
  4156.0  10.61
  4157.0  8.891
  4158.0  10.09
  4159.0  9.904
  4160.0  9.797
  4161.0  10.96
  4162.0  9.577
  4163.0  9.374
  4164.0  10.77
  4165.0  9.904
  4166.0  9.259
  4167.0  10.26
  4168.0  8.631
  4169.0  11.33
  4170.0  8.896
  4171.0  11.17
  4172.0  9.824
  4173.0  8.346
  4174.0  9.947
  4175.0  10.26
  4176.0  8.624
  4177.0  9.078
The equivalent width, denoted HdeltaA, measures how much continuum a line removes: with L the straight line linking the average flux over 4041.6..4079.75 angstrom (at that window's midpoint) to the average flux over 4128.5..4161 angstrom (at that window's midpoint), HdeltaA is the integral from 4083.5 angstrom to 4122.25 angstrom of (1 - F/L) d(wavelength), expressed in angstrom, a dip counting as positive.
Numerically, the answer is 2.3 angstrom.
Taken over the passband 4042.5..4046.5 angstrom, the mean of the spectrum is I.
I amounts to 9.01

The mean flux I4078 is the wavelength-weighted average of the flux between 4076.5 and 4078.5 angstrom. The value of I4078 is 8.08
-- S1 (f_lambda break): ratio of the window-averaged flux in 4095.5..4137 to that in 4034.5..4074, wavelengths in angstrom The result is 0.9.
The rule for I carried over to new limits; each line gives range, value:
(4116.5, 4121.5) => 9.73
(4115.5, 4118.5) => 9.3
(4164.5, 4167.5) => 9.81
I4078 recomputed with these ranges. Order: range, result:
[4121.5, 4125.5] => 9.42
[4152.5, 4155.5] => 8.65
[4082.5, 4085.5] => 8.54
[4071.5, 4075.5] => 9.08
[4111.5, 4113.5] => 9.39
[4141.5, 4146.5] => 8.84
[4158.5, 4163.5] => 9.92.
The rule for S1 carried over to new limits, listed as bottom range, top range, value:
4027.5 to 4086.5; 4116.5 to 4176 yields 1.00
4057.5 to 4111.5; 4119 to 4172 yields 1.09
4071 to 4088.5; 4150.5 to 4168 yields 1.09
